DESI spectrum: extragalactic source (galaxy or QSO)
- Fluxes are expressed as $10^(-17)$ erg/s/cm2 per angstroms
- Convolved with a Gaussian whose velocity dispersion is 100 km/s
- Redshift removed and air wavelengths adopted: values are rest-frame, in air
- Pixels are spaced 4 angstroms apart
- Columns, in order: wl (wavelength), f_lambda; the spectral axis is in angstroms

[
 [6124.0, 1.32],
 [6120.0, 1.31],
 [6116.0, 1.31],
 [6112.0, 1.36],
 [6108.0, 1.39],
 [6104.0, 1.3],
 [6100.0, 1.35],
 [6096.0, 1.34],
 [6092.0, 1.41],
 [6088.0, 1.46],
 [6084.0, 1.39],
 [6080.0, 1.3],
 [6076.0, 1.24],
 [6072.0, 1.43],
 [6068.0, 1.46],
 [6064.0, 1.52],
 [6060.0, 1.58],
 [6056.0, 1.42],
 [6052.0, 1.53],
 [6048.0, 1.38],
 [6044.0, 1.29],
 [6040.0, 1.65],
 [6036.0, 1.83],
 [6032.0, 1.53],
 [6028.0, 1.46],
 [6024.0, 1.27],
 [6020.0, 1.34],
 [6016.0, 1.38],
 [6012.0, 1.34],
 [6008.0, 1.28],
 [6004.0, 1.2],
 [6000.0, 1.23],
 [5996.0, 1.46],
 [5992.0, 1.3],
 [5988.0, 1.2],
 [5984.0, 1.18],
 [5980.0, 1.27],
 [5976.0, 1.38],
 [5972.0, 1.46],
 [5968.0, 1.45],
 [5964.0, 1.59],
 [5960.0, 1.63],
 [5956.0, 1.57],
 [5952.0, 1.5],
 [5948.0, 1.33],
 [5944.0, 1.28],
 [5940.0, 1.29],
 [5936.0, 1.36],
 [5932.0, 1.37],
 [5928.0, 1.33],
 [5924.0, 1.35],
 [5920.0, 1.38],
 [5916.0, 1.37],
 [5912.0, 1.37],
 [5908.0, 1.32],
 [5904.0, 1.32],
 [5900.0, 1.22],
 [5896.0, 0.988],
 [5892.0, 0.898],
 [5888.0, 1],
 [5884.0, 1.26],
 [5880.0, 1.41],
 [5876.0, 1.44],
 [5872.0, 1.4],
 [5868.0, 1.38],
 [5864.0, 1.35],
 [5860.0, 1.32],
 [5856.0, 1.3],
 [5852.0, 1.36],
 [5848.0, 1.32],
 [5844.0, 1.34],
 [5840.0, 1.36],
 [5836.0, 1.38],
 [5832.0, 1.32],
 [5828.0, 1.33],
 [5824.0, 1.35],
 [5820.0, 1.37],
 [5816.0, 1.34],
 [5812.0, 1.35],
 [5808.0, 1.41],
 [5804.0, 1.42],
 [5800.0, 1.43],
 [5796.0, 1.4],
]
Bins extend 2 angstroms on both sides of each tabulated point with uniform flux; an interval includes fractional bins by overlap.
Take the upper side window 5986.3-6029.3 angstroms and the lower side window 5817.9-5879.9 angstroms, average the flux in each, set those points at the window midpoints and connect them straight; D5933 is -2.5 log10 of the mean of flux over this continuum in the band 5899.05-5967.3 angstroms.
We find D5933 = -0.046 mag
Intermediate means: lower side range 1.36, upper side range 1.31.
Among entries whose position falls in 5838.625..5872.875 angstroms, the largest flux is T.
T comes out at 1.4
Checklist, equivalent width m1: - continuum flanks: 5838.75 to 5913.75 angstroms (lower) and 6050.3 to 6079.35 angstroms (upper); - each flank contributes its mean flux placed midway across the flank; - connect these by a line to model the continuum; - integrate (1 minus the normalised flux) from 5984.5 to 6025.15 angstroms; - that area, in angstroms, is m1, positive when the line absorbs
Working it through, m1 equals 2.8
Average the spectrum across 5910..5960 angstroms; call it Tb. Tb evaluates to 1.39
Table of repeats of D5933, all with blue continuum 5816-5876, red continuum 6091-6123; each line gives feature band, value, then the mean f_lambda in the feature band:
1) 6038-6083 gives -0.07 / 1.44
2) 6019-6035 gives -0.07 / 1.43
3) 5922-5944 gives 0.01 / 1.33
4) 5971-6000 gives 0.03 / 1.31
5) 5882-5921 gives 0.12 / 1.21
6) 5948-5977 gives -0.12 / 1.5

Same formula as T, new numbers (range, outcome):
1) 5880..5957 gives 1.57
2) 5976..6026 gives 1.46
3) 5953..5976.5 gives 1.63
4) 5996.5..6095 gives 1.83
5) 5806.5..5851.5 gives 1.41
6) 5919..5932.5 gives 1.38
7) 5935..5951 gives 1.36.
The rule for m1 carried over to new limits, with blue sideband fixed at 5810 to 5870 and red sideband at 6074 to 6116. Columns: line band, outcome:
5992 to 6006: 0.54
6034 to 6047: -2.15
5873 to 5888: 0.26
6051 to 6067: -1.86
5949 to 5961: -1.72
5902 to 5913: 0.11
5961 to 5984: -1.17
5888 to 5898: 2.91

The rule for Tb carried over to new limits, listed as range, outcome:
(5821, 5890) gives 1.33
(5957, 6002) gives 1.38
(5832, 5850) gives 1.35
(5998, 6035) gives 1.35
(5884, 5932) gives 1.24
